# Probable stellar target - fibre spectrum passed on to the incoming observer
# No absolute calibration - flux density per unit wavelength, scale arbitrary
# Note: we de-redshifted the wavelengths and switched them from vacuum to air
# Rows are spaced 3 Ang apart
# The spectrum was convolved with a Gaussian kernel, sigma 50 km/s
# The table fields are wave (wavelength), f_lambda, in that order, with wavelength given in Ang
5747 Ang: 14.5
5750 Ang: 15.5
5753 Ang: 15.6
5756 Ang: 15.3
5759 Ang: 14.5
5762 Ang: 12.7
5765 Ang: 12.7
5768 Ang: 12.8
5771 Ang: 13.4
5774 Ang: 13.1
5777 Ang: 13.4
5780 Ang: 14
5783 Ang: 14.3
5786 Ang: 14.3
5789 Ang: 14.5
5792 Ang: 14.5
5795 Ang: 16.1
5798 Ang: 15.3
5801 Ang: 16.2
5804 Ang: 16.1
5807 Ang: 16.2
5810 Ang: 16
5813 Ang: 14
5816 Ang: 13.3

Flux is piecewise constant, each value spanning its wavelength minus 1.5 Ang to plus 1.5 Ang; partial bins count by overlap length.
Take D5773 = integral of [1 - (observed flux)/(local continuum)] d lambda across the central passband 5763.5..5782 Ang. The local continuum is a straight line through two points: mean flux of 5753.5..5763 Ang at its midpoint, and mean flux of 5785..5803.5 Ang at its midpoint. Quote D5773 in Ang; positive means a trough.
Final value 1.85 Ang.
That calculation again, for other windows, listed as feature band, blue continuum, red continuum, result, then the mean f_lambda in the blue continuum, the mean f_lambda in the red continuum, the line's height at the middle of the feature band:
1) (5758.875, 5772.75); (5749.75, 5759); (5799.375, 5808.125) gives 2.2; 15.3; 16.2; 15.5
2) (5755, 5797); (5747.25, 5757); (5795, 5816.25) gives 3.9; 15.4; 15.5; 15.4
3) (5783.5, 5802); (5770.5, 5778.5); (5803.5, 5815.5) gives -0.9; 13.3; 15.3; 14.4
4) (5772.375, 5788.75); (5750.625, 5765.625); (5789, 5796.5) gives 1.1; 14.3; 15.1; 14.9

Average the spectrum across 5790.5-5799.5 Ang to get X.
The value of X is 15.3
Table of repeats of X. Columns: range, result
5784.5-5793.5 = 14.4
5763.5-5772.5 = 13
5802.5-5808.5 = 16.2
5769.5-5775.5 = 13.2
